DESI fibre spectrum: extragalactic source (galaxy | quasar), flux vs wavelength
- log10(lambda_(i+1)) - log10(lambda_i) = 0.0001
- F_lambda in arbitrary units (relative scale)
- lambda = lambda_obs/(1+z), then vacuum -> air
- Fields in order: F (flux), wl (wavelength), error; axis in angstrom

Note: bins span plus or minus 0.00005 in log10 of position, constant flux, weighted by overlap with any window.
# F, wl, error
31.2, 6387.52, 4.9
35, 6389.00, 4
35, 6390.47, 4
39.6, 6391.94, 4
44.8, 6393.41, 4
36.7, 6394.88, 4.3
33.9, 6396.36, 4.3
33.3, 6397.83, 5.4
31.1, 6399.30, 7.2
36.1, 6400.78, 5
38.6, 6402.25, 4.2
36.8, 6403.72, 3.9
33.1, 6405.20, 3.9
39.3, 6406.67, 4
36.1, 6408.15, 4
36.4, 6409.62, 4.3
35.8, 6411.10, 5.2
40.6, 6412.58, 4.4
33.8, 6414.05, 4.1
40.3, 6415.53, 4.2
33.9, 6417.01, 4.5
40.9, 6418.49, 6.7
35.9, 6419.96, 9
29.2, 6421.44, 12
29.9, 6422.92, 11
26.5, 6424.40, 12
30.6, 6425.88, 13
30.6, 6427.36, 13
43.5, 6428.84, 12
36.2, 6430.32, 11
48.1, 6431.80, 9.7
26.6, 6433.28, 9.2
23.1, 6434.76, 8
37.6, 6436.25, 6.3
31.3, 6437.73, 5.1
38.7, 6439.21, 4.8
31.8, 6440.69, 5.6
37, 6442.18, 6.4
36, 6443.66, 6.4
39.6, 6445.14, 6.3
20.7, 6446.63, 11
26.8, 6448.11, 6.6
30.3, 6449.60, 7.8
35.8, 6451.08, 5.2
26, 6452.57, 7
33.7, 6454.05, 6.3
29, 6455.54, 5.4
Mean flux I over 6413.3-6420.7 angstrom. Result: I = 37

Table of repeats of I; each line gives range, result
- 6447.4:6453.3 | 29.7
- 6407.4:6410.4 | 36.2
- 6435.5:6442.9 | 35.2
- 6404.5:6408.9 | 36.2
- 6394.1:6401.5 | 34.3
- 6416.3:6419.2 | 37.4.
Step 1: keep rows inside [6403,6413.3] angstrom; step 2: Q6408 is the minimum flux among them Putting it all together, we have 33.1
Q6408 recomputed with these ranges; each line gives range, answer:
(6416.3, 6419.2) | 33.9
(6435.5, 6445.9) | 31.3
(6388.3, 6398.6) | 33.3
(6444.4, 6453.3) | 20.7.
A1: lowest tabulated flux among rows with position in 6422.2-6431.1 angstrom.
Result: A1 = 26.5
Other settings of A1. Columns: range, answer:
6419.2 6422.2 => 29.2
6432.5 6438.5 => 23.1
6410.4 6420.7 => 33.8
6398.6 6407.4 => 31.1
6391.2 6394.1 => 39.6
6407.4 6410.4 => 36.1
